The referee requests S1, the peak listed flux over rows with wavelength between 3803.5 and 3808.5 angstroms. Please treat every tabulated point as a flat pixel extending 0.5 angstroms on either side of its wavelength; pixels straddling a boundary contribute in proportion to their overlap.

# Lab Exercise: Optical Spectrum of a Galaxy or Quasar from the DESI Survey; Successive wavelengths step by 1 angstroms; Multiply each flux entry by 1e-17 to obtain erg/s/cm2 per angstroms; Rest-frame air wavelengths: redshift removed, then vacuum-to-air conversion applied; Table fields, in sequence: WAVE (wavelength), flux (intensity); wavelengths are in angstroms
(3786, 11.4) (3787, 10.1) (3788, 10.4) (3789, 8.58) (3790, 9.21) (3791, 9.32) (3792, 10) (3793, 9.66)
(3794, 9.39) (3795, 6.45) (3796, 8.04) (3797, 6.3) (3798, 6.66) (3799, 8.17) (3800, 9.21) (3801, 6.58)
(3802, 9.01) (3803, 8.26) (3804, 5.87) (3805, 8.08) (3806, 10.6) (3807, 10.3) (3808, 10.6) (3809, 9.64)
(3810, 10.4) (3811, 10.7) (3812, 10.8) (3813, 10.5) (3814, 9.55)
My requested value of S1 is 10.6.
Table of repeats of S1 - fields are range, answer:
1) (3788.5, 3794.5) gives 10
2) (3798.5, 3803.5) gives 9.21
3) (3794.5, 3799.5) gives 8.17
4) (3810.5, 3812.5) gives 10.8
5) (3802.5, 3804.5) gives 8.26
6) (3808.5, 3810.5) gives 10.4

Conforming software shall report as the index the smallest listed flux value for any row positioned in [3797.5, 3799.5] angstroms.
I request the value 6.66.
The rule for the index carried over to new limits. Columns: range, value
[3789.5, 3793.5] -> 9.21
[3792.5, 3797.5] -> 6.3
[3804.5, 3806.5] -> 8.08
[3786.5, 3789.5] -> 8.58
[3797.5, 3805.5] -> 5.87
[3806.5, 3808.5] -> 10.3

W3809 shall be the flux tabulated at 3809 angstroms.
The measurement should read 9.64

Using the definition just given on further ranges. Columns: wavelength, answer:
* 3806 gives 10.6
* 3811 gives 10.7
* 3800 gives 9.21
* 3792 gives 10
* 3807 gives 10.3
